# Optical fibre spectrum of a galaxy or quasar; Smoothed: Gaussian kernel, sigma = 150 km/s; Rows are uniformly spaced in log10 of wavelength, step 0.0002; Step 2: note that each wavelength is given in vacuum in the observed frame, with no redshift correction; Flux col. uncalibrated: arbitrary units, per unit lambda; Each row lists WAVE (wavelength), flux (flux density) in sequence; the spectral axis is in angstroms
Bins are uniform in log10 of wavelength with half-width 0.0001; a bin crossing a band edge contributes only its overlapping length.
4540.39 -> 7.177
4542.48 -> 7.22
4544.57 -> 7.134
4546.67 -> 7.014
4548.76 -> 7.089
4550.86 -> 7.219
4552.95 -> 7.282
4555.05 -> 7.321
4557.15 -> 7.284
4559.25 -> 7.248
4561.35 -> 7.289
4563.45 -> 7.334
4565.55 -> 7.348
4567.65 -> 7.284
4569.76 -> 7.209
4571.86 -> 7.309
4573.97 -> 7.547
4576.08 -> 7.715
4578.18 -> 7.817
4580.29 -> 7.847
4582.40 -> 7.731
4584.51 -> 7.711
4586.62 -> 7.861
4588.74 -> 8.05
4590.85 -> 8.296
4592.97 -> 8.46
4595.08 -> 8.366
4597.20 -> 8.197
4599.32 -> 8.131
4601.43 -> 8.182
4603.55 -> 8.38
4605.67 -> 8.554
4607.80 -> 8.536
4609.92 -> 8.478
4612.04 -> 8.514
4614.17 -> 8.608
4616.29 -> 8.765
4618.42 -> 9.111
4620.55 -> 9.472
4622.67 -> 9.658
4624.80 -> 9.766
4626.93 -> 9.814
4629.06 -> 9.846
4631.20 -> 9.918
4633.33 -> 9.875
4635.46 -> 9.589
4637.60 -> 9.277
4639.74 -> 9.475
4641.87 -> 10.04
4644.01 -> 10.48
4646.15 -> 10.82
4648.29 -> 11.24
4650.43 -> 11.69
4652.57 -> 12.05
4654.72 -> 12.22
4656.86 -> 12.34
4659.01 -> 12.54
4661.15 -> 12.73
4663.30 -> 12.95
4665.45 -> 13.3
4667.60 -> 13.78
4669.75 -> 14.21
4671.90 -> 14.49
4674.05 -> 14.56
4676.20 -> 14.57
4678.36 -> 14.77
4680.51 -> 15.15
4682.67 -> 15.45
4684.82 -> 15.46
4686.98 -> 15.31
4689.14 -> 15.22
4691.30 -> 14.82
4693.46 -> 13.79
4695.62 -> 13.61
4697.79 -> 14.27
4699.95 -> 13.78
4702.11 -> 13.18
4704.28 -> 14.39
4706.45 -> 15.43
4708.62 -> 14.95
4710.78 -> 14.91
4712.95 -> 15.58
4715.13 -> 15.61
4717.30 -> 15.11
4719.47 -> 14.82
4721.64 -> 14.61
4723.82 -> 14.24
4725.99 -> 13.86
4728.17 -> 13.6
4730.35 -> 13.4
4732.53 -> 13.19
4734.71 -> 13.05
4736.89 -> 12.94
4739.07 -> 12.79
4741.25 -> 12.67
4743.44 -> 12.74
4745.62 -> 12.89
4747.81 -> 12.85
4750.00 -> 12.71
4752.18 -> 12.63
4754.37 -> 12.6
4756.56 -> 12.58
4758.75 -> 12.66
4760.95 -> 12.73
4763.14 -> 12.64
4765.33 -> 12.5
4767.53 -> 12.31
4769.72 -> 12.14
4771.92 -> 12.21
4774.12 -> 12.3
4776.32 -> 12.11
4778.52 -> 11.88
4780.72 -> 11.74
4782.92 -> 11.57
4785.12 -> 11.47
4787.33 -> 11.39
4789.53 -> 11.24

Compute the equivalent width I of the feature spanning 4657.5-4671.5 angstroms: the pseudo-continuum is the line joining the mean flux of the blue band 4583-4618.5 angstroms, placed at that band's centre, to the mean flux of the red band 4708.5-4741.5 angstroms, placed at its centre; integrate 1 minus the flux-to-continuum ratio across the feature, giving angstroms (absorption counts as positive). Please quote -2.5 angstroms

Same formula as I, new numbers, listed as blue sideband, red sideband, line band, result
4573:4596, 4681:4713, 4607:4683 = 2.2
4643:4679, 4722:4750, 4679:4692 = -2.3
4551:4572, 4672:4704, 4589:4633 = 5.5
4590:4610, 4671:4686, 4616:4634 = 1.4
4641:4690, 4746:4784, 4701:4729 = -4.0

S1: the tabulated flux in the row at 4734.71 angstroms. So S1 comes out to 13.05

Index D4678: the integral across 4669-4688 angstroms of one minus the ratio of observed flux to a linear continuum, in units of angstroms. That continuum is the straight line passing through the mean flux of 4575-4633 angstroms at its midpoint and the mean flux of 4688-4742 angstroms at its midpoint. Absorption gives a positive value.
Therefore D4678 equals -3.9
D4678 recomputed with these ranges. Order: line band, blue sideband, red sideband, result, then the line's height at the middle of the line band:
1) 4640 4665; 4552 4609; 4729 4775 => -4.7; 9.85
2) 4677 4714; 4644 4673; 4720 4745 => -4.9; 13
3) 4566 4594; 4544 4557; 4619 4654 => 1.6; 8.22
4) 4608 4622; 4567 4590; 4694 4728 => 1.1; 9.55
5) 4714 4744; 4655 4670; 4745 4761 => -2.3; 12.8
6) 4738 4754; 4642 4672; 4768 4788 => -1.0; 12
